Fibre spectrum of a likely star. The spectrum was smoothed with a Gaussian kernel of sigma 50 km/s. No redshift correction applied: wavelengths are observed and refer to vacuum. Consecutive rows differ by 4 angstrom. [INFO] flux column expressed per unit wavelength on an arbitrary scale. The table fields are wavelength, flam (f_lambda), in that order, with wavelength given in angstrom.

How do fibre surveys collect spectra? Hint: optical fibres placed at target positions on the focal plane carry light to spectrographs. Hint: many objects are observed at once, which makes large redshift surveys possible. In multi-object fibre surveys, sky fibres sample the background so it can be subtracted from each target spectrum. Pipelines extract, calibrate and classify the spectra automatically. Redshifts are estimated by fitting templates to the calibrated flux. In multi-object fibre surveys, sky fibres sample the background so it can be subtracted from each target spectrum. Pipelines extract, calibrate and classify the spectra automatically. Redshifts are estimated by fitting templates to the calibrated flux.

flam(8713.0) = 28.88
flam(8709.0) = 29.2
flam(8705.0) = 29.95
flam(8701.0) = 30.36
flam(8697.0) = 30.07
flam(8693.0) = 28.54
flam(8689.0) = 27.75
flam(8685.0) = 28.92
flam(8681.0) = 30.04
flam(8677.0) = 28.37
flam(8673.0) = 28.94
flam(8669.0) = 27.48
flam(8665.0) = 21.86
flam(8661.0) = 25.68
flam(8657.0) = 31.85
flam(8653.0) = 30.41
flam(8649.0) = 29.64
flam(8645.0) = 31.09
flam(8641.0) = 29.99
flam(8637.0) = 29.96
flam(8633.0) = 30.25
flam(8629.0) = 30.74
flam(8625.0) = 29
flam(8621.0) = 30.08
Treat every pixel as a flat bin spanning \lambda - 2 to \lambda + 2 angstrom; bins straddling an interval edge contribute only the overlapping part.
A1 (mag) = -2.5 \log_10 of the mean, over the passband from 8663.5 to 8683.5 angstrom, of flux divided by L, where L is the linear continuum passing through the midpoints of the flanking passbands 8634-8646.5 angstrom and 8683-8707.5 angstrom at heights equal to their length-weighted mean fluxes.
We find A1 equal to 0.08 mag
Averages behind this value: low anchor 30.3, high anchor 29.3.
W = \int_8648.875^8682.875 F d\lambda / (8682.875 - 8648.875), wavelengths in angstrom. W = 28.2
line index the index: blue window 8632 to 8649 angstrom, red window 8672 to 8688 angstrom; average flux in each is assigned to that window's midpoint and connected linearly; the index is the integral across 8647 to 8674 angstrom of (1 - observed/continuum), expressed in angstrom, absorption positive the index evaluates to 1.5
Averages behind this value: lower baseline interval 30.2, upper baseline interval 29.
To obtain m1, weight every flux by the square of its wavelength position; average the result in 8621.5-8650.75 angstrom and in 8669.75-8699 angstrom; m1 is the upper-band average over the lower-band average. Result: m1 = 0.97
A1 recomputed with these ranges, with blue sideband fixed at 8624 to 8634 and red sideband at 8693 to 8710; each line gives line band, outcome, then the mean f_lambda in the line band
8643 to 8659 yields -0.03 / 30.7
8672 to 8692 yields 0.04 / 28.8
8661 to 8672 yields 0.18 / 25.2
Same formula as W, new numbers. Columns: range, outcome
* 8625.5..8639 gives 30.2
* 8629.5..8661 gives 30.2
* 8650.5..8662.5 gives 29.5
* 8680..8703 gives 29.2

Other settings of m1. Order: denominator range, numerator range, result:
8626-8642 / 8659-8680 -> 0.89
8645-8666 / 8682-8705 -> 1.04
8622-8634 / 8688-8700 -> 0.98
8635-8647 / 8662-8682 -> 0.90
